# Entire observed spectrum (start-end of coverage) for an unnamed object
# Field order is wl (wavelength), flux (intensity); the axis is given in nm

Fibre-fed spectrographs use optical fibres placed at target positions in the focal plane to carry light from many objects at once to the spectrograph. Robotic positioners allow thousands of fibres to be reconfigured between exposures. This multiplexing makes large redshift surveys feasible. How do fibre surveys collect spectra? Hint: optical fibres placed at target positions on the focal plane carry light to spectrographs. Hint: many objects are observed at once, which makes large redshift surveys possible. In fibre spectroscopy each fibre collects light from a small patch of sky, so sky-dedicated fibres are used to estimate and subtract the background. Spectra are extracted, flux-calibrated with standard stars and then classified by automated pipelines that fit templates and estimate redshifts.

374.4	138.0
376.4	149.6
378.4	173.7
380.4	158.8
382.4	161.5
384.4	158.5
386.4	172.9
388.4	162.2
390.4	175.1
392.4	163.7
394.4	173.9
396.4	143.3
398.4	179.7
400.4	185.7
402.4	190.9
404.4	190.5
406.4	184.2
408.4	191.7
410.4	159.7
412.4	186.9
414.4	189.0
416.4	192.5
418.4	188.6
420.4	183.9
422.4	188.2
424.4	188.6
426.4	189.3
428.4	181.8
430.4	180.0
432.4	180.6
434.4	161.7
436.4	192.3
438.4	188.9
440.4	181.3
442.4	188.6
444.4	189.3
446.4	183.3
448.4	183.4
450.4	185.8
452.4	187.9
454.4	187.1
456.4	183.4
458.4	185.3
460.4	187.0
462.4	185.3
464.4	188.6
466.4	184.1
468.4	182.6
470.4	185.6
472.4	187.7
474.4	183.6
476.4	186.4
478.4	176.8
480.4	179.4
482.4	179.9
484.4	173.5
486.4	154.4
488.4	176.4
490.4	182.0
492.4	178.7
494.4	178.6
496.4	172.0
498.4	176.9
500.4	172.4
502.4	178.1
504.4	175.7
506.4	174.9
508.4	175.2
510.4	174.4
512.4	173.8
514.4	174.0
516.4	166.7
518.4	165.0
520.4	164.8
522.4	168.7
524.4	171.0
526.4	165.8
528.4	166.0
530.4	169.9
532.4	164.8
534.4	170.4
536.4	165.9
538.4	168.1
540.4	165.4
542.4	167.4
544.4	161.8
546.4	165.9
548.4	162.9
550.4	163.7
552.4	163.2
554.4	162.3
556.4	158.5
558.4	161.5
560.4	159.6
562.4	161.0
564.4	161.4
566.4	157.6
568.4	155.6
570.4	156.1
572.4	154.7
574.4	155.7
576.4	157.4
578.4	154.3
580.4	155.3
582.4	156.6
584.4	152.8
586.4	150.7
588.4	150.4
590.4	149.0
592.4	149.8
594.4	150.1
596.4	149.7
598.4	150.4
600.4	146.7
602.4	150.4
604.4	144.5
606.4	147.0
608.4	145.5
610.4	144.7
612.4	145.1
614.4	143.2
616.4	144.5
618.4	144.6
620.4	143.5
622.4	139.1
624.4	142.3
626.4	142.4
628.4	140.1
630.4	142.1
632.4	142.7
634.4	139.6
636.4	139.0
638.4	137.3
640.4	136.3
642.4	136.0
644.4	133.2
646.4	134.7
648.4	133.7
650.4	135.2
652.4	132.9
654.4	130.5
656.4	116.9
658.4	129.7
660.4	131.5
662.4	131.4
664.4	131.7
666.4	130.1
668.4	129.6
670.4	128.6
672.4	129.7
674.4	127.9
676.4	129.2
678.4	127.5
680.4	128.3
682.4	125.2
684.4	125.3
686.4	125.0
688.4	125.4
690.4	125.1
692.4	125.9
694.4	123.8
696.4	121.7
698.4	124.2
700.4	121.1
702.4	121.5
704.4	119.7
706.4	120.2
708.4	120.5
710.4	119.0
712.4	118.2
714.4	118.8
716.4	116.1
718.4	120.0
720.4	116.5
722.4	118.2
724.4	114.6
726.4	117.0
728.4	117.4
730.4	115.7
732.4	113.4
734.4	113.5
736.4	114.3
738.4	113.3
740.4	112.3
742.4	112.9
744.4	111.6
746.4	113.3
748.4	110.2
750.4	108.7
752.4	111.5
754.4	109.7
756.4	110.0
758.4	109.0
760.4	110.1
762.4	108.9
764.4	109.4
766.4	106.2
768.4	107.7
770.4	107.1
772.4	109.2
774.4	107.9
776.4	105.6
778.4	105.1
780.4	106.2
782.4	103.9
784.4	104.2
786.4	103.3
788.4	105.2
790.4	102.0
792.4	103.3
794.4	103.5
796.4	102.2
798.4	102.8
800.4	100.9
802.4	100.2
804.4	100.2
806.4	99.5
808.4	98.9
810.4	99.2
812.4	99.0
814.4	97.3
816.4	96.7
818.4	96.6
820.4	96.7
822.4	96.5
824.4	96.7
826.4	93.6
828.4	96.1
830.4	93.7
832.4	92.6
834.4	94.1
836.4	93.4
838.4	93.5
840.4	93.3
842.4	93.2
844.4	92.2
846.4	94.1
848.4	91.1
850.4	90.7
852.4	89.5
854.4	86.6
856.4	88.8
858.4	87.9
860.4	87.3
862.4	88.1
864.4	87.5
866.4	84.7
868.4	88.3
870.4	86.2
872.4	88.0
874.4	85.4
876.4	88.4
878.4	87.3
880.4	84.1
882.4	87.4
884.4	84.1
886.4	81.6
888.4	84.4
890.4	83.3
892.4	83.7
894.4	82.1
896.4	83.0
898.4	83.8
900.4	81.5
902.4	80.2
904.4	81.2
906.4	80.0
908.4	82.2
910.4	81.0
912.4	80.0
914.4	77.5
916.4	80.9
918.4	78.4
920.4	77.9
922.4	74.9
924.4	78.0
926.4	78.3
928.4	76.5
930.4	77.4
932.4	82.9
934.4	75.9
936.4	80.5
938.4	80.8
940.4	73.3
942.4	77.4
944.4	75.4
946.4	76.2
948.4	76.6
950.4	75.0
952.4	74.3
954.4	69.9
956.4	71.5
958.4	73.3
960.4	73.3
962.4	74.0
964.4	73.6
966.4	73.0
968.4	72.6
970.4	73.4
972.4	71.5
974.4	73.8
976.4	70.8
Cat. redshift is 0.000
